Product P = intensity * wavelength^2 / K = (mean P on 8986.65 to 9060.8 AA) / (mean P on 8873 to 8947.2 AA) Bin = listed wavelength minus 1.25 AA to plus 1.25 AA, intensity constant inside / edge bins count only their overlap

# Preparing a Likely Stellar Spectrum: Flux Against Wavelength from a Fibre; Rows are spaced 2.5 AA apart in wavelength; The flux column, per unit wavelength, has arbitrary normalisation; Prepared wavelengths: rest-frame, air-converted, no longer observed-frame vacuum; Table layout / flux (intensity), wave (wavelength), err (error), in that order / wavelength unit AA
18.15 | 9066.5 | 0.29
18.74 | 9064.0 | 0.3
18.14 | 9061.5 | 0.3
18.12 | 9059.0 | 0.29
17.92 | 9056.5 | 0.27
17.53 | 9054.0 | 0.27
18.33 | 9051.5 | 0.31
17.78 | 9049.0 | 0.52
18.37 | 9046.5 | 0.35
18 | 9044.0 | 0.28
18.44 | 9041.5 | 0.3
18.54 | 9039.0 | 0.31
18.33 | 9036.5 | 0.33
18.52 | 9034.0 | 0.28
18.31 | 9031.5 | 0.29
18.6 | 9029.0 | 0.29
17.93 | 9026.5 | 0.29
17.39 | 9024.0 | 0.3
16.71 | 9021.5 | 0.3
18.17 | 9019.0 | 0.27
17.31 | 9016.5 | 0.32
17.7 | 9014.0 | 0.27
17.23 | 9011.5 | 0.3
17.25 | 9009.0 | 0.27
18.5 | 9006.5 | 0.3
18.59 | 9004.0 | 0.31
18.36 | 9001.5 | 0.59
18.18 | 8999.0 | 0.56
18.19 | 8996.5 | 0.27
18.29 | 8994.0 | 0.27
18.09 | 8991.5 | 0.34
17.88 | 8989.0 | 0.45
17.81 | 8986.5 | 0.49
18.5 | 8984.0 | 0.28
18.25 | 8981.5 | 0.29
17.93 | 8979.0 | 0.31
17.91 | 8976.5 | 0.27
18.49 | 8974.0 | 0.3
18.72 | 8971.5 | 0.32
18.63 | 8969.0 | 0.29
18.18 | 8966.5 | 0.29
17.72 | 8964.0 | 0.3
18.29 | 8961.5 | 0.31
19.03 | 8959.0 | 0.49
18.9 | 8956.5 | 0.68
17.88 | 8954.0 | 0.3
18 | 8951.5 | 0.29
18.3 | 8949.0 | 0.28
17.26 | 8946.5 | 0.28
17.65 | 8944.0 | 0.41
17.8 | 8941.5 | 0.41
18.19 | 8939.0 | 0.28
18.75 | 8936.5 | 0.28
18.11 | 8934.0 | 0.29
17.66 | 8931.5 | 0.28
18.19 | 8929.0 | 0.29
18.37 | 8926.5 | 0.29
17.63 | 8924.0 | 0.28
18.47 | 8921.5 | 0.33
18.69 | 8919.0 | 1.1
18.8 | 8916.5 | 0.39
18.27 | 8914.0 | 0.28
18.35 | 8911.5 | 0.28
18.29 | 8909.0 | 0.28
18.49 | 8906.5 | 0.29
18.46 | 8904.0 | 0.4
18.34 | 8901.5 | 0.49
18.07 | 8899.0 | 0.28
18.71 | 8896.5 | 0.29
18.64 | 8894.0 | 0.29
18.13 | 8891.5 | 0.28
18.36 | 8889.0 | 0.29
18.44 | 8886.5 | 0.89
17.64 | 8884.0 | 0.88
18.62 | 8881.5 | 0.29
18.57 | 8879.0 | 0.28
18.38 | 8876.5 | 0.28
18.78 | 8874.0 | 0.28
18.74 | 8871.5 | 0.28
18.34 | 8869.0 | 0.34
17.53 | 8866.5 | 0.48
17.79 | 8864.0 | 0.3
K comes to 1.0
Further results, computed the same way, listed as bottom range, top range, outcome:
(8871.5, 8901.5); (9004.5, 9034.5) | 1.00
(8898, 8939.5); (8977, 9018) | 1.00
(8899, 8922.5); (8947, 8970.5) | 1.00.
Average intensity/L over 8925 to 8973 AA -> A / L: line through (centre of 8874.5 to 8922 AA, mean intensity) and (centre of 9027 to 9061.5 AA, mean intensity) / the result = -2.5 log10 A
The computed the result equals 0.01 mag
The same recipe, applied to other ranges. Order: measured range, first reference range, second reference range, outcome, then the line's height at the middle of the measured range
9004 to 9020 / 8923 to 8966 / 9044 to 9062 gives 0.02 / 18.1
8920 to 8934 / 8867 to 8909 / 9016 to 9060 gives 0.01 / 18.3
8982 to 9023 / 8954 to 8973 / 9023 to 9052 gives 0.02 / 18.3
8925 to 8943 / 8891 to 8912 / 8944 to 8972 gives 0.01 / 18.3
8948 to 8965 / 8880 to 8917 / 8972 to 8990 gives -0.01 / 18.2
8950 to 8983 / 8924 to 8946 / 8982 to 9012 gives -0.01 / 18.1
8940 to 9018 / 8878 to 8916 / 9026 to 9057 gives 0.01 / 18.3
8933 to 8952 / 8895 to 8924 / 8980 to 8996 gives 0.02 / 18.3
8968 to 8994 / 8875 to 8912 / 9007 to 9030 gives -0.02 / 17.8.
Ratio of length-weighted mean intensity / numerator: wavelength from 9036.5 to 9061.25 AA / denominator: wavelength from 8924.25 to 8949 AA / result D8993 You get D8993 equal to 1.0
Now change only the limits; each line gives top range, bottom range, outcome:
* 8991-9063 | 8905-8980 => 0.99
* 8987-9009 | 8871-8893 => 0.99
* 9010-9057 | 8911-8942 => 0.98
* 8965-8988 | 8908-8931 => 1.00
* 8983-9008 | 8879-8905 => 0.99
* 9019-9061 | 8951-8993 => 0.99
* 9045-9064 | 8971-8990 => 0.99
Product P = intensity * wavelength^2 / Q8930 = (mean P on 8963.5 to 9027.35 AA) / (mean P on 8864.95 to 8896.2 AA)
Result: 1.01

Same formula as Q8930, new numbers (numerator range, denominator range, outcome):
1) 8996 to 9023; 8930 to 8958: 1.00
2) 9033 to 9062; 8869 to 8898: 1.02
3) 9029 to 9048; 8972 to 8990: 1.03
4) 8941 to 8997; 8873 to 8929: 1.00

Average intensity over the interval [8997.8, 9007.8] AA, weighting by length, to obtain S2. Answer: 18.4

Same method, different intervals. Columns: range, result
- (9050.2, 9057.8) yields 17.9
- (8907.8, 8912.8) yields 18.3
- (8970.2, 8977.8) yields 18.4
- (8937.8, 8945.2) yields 17.9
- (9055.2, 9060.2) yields 18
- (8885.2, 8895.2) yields 18.4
